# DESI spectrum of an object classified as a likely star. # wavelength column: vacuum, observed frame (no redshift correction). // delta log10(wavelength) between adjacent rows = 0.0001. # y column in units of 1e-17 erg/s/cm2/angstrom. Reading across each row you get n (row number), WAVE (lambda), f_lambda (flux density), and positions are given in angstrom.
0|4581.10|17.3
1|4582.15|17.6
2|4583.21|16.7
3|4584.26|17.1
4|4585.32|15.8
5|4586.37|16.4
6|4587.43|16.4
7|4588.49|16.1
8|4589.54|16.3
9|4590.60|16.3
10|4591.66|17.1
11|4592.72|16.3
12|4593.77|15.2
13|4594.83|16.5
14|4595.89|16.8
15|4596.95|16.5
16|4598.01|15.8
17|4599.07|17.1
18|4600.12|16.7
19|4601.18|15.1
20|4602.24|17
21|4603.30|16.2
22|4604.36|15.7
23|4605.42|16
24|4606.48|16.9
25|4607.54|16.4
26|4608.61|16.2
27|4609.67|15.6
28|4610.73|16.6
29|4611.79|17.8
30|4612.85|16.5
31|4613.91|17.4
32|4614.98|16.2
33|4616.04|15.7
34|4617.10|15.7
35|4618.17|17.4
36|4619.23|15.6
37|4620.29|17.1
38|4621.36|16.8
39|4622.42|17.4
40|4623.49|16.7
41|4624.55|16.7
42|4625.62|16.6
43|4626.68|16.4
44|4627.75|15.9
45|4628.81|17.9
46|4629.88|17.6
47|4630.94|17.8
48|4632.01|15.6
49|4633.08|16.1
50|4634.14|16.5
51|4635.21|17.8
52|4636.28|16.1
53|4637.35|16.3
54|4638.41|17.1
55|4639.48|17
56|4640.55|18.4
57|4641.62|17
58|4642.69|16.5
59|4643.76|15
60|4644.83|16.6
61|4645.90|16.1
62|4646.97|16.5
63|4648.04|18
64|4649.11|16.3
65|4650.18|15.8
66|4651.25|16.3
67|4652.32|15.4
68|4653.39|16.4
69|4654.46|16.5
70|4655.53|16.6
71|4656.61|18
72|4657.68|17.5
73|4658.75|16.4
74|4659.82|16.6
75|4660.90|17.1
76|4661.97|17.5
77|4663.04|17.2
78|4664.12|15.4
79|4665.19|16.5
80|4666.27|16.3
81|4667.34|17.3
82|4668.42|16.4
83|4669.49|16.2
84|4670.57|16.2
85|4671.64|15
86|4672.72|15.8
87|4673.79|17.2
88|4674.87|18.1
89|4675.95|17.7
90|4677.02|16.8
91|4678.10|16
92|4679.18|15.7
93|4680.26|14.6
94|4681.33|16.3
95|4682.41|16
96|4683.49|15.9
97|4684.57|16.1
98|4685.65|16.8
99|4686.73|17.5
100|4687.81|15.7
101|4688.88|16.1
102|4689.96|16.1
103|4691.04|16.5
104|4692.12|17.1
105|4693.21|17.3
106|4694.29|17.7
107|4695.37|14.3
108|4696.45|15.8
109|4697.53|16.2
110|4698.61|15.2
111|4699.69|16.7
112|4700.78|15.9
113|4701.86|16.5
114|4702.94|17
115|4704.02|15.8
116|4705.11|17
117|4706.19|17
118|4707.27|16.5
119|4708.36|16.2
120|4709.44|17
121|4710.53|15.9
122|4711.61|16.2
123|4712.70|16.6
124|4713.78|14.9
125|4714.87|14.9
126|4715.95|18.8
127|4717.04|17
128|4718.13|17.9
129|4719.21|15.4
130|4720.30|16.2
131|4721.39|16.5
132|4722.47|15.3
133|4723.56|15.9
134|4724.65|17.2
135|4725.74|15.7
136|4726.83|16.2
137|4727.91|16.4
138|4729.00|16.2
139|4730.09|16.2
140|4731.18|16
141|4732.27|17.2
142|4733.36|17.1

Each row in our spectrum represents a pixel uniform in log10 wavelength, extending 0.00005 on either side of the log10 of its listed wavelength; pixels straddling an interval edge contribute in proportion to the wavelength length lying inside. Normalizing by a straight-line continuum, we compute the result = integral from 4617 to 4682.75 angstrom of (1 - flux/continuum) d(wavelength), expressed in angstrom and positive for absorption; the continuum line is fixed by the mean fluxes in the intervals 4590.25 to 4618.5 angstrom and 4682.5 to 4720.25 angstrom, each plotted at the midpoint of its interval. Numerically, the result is -0.89 angstrom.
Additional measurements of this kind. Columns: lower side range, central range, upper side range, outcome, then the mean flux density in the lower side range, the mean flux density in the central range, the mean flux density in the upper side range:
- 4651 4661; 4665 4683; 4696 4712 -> 0.2 angstrom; 16.7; 16.4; 16.3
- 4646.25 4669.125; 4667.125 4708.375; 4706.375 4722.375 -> 0.4 angstrom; 16.7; 16.4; 16.4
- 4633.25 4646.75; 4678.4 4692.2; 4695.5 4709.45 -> 0.2 angstrom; 16.7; 16.2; 16.3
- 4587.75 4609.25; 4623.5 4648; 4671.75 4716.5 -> -0.6 angstrom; 16.3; 16.7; 16.4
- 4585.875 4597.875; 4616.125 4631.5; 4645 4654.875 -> -0.4 angstrom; 16.3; 16.8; 16.4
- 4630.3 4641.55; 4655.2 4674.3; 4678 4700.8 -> -0.1 angstrom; 16.9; 16.6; 16.2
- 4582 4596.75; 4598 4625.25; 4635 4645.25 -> 0.1 angstrom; 16.4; 16.5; 16.7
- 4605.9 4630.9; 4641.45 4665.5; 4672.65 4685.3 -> -0.1 angstrom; 16.7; 16.6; 16.4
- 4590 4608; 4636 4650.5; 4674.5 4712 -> -0.3 angstrom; 16.3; 16.6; 16.4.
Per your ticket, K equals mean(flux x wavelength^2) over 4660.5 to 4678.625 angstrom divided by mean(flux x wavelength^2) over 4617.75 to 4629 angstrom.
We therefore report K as 1.01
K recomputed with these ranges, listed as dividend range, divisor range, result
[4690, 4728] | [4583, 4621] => 1.04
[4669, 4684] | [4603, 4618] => 1.02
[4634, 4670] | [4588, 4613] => 1.04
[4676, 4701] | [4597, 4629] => 1.02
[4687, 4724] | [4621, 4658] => 1.01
